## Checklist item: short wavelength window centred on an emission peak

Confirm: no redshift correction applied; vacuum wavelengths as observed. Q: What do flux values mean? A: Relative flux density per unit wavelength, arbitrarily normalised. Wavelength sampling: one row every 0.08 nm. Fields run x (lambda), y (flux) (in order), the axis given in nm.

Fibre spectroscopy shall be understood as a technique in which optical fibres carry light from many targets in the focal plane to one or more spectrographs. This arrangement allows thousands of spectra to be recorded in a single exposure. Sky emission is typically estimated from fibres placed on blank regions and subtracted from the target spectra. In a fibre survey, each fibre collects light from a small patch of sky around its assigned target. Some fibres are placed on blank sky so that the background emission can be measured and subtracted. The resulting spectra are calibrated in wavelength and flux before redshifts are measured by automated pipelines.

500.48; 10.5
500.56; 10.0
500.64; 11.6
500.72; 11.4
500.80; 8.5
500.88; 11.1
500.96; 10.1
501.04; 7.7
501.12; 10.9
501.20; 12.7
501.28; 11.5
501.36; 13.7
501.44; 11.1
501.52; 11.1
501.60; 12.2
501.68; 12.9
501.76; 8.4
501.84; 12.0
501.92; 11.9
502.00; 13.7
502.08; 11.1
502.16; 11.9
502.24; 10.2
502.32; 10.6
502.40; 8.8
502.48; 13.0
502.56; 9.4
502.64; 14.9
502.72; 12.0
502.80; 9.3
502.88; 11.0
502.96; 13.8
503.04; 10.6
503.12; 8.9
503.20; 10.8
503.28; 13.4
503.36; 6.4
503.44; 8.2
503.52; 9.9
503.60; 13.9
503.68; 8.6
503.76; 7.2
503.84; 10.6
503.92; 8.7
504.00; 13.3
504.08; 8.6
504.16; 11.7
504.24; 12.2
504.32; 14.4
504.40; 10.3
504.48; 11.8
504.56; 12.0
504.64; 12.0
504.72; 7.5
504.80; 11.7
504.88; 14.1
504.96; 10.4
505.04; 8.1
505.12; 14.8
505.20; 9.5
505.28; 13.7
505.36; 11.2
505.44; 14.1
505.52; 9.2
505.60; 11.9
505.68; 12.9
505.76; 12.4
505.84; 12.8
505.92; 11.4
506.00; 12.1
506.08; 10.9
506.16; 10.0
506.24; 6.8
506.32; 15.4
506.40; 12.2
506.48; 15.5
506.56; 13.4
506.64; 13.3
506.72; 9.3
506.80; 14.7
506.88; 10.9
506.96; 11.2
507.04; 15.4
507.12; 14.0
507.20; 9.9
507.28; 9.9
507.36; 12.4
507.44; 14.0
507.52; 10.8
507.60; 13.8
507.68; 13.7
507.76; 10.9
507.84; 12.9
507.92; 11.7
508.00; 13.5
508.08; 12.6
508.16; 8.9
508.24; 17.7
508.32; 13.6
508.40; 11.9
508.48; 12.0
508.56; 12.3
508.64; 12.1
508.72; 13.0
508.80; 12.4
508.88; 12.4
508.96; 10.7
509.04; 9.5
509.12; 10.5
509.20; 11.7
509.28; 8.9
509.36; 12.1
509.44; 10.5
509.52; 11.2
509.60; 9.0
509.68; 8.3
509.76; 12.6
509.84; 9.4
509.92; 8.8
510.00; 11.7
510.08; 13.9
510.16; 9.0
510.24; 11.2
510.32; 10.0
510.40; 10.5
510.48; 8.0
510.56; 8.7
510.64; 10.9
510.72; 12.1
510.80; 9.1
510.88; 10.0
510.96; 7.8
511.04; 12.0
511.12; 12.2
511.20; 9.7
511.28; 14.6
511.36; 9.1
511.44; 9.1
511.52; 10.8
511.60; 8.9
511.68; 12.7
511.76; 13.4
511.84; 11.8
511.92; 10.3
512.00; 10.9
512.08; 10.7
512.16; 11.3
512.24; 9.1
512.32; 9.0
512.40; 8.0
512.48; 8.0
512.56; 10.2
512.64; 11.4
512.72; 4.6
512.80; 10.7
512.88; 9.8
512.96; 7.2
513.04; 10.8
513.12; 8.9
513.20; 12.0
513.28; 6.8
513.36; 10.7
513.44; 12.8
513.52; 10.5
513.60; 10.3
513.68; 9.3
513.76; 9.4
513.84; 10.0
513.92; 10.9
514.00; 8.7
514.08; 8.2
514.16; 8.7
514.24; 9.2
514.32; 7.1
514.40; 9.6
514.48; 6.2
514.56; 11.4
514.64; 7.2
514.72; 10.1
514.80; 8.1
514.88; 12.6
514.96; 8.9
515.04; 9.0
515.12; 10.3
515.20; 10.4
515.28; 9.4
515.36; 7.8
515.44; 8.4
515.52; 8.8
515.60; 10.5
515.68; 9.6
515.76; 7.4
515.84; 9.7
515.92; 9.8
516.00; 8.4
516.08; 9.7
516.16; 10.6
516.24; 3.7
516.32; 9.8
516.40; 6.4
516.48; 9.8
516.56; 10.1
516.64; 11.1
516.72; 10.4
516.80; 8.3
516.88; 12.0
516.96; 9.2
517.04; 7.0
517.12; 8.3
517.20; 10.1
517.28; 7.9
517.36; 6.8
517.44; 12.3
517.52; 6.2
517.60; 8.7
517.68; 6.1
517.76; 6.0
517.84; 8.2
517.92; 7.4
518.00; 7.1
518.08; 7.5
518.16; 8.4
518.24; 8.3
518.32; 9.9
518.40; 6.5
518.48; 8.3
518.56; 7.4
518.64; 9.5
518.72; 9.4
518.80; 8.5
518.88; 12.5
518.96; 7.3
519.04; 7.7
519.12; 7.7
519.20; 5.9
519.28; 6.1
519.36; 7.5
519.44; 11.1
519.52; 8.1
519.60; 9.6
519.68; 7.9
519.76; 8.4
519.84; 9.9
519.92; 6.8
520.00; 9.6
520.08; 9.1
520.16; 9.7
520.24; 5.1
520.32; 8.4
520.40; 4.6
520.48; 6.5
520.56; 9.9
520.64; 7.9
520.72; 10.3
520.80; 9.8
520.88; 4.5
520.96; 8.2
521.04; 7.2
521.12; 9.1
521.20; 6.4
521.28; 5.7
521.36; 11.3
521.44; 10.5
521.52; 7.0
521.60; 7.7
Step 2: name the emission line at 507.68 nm C III]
